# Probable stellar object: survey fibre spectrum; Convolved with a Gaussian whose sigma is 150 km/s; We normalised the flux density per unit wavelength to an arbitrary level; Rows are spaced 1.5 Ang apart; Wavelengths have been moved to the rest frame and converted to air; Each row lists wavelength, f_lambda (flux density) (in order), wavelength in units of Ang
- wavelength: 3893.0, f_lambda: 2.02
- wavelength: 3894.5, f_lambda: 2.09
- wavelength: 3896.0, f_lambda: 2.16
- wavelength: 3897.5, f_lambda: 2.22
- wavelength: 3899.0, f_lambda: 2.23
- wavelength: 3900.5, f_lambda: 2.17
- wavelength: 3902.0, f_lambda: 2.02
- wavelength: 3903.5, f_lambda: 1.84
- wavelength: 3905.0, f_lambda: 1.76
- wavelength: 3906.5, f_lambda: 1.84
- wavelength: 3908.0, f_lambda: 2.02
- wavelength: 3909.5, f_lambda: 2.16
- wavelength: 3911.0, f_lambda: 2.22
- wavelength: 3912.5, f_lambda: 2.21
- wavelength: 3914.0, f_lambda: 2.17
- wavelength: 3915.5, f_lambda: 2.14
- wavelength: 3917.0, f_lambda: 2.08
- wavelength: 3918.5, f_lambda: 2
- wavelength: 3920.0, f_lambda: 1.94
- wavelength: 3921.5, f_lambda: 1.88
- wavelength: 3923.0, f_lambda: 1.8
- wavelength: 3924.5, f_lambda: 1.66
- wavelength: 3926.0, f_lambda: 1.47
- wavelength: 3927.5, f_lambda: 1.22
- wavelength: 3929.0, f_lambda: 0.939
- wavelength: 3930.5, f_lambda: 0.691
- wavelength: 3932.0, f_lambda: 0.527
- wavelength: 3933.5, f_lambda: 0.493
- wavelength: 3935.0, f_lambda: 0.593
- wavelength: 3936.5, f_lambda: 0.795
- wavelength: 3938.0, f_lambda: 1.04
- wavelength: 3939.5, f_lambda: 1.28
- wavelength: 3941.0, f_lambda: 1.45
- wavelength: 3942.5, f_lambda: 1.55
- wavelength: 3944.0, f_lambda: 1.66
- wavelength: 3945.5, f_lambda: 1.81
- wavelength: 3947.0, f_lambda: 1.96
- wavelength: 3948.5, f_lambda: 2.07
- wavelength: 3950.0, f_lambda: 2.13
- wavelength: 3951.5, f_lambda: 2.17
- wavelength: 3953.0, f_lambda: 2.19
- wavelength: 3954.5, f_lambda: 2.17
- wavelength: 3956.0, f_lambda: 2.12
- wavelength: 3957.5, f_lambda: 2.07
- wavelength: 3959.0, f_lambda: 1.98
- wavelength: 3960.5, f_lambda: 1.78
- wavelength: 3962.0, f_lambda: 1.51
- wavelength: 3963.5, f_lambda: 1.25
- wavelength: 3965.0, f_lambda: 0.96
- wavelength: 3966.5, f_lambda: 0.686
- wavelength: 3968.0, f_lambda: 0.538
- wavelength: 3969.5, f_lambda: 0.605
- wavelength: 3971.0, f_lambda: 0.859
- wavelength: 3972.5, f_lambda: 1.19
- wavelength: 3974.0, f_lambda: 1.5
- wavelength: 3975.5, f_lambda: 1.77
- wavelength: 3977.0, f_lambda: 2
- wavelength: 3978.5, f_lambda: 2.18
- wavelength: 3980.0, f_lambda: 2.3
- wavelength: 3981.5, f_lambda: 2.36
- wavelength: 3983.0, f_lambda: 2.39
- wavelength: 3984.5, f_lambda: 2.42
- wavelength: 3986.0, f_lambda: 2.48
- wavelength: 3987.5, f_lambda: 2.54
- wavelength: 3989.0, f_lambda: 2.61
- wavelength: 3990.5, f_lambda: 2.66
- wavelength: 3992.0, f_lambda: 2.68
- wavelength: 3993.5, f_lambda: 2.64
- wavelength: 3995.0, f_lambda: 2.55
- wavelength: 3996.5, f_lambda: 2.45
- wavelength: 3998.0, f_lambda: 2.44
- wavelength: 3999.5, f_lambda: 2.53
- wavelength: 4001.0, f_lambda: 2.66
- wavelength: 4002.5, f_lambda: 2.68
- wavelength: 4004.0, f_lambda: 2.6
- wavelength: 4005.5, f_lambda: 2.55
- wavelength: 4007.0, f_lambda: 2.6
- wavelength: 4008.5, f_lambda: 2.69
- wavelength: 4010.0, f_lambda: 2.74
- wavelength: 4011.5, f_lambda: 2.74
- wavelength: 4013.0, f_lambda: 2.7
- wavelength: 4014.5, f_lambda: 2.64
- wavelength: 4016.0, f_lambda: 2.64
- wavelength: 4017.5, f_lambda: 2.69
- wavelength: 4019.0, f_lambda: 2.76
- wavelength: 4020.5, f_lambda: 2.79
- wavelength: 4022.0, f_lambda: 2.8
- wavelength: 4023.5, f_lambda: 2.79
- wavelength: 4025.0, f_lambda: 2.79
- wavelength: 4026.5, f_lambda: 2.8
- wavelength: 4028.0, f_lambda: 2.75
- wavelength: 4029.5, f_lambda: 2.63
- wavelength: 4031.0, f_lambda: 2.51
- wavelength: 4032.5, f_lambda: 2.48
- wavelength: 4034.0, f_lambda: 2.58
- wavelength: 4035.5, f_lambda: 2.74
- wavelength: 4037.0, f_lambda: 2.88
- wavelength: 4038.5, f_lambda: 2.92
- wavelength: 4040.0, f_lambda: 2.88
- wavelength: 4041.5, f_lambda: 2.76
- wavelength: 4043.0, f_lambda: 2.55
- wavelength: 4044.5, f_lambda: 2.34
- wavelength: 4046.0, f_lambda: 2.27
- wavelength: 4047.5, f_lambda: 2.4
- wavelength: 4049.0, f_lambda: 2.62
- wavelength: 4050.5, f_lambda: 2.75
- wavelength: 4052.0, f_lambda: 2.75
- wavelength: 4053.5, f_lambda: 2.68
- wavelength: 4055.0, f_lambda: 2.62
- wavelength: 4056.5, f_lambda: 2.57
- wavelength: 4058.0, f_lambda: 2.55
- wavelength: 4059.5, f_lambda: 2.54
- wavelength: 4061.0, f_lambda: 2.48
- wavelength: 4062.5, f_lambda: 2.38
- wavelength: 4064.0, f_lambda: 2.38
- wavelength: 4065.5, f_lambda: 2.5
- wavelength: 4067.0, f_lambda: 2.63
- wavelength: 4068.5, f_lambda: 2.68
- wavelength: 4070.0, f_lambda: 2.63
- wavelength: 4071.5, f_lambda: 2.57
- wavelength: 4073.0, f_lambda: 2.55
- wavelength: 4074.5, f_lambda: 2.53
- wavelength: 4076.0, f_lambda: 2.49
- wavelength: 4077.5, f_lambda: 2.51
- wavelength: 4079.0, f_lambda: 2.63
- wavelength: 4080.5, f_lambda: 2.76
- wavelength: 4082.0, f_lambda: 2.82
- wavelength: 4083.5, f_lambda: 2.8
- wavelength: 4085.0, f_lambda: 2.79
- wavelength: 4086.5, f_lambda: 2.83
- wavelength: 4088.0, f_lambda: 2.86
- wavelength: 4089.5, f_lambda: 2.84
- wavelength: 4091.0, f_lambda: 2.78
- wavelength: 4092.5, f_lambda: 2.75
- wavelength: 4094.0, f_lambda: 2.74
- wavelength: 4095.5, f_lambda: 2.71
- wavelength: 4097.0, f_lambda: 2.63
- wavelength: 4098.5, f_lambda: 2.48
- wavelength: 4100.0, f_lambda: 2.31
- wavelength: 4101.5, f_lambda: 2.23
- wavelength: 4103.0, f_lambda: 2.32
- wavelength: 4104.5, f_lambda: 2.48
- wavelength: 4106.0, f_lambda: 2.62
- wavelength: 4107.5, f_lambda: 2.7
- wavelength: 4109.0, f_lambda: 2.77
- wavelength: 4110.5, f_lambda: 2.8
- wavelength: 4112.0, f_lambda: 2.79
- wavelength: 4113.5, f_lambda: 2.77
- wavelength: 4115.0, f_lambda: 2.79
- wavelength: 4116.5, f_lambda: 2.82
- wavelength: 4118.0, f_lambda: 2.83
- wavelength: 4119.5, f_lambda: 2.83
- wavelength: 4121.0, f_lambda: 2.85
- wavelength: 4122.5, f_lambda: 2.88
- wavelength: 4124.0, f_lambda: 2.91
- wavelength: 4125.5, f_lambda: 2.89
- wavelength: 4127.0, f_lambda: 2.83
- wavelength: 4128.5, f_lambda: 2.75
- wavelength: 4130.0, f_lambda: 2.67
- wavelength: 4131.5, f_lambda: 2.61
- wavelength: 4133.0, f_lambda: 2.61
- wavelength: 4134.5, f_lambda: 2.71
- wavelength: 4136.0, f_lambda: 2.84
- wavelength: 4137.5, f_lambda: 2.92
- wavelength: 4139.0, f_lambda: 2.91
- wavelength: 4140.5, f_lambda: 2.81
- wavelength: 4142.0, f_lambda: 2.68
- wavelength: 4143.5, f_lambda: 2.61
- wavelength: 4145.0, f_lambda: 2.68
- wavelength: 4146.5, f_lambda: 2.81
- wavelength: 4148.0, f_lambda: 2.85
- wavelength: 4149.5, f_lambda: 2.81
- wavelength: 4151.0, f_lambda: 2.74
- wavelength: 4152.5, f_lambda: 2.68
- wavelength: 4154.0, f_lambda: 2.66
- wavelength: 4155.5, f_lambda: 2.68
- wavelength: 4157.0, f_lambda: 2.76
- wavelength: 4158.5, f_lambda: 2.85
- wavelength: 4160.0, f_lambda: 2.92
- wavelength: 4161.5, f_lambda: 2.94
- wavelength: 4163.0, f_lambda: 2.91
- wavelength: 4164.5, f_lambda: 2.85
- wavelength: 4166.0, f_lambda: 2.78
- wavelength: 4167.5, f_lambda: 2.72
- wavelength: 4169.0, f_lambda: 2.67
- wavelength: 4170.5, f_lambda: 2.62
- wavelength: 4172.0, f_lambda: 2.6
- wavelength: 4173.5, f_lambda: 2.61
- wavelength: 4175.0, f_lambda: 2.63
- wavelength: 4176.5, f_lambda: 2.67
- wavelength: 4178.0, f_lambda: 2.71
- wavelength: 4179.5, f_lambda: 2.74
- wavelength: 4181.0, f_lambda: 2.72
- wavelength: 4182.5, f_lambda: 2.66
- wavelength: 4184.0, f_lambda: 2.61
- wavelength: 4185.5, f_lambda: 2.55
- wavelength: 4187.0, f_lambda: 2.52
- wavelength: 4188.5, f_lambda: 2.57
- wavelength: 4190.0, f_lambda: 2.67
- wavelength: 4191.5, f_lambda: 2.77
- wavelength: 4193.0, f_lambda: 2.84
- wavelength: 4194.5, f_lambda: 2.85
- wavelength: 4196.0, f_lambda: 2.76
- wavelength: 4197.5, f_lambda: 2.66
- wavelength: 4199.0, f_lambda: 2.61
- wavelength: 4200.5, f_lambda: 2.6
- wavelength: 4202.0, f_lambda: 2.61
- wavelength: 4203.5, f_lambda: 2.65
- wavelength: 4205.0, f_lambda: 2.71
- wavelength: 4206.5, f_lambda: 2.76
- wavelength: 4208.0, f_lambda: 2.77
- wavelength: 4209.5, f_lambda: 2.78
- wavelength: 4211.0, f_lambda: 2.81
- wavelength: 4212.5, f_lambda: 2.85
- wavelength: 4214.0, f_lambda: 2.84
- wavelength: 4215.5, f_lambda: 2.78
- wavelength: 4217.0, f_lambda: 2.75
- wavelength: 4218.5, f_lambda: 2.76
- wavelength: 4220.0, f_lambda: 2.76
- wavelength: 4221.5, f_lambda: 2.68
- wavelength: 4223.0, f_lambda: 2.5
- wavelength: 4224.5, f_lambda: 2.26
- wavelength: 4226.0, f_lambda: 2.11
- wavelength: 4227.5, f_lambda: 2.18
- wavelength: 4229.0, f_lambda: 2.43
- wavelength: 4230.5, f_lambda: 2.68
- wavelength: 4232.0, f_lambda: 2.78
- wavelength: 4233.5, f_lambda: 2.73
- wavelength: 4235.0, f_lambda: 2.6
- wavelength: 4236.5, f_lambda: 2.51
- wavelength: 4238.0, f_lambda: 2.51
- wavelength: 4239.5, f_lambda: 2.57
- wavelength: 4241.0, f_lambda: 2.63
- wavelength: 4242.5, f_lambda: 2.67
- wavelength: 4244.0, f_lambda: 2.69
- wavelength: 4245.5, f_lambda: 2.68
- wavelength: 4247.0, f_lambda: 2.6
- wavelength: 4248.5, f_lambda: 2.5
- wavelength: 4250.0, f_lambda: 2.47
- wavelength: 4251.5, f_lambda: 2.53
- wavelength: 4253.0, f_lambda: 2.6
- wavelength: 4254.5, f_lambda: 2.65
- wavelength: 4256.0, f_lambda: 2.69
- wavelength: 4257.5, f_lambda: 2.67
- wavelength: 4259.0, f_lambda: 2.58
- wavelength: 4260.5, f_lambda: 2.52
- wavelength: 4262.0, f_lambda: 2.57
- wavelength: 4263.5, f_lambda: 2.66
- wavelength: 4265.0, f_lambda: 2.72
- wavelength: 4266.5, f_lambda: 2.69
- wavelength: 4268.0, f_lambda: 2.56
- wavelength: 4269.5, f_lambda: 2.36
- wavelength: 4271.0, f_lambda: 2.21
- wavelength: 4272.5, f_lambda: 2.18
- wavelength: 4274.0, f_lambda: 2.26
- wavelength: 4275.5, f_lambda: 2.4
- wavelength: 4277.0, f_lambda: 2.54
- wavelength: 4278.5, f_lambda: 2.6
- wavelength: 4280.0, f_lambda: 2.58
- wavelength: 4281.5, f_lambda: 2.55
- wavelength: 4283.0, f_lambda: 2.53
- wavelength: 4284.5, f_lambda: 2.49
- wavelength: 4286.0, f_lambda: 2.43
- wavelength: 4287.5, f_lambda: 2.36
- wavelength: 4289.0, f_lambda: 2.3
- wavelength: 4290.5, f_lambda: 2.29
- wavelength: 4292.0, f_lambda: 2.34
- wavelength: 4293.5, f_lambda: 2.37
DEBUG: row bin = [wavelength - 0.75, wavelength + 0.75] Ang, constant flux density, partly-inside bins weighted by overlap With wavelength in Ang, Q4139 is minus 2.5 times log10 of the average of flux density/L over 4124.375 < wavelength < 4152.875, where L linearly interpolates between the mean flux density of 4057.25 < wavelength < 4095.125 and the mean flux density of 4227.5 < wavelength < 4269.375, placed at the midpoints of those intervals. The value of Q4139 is -0.05 mag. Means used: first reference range 2.64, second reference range 2.6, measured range 2.76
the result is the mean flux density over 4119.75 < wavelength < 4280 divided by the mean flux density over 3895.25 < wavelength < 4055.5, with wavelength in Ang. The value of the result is 1.26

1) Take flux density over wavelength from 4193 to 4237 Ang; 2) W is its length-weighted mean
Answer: 2.65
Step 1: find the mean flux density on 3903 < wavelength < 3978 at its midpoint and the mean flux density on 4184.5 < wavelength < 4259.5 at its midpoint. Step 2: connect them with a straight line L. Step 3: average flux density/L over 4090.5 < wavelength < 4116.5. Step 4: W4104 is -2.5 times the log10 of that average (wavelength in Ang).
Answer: -0.20 mag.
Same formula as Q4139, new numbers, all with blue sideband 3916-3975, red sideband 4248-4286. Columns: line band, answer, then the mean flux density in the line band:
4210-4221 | -0.19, 2.79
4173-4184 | -0.20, 2.67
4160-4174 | -0.25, 2.76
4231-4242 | -0.09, 2.62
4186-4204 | -0.17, 2.67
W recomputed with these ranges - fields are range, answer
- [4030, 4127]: 2.65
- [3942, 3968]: 1.74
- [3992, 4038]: 2.66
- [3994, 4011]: 2.59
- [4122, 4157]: 2.76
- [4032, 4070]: 2.6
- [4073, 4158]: 2.72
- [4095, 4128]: 2.69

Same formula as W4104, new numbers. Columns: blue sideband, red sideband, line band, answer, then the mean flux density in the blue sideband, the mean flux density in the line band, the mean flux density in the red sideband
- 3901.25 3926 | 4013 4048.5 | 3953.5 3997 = 0.23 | 1.97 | 1.9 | 2.67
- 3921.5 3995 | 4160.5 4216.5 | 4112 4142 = -0.15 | 1.67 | 2.8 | 2.71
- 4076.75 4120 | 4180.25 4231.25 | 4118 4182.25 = -0.04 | 2.69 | 2.76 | 2.65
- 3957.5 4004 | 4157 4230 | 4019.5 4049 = -0.23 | 1.98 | 2.67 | 2.68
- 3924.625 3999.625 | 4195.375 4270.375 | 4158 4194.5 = -0.12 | 1.72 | 2.72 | 2.62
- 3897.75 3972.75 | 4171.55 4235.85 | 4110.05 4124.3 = -0.22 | 1.6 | 2.82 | 2.65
